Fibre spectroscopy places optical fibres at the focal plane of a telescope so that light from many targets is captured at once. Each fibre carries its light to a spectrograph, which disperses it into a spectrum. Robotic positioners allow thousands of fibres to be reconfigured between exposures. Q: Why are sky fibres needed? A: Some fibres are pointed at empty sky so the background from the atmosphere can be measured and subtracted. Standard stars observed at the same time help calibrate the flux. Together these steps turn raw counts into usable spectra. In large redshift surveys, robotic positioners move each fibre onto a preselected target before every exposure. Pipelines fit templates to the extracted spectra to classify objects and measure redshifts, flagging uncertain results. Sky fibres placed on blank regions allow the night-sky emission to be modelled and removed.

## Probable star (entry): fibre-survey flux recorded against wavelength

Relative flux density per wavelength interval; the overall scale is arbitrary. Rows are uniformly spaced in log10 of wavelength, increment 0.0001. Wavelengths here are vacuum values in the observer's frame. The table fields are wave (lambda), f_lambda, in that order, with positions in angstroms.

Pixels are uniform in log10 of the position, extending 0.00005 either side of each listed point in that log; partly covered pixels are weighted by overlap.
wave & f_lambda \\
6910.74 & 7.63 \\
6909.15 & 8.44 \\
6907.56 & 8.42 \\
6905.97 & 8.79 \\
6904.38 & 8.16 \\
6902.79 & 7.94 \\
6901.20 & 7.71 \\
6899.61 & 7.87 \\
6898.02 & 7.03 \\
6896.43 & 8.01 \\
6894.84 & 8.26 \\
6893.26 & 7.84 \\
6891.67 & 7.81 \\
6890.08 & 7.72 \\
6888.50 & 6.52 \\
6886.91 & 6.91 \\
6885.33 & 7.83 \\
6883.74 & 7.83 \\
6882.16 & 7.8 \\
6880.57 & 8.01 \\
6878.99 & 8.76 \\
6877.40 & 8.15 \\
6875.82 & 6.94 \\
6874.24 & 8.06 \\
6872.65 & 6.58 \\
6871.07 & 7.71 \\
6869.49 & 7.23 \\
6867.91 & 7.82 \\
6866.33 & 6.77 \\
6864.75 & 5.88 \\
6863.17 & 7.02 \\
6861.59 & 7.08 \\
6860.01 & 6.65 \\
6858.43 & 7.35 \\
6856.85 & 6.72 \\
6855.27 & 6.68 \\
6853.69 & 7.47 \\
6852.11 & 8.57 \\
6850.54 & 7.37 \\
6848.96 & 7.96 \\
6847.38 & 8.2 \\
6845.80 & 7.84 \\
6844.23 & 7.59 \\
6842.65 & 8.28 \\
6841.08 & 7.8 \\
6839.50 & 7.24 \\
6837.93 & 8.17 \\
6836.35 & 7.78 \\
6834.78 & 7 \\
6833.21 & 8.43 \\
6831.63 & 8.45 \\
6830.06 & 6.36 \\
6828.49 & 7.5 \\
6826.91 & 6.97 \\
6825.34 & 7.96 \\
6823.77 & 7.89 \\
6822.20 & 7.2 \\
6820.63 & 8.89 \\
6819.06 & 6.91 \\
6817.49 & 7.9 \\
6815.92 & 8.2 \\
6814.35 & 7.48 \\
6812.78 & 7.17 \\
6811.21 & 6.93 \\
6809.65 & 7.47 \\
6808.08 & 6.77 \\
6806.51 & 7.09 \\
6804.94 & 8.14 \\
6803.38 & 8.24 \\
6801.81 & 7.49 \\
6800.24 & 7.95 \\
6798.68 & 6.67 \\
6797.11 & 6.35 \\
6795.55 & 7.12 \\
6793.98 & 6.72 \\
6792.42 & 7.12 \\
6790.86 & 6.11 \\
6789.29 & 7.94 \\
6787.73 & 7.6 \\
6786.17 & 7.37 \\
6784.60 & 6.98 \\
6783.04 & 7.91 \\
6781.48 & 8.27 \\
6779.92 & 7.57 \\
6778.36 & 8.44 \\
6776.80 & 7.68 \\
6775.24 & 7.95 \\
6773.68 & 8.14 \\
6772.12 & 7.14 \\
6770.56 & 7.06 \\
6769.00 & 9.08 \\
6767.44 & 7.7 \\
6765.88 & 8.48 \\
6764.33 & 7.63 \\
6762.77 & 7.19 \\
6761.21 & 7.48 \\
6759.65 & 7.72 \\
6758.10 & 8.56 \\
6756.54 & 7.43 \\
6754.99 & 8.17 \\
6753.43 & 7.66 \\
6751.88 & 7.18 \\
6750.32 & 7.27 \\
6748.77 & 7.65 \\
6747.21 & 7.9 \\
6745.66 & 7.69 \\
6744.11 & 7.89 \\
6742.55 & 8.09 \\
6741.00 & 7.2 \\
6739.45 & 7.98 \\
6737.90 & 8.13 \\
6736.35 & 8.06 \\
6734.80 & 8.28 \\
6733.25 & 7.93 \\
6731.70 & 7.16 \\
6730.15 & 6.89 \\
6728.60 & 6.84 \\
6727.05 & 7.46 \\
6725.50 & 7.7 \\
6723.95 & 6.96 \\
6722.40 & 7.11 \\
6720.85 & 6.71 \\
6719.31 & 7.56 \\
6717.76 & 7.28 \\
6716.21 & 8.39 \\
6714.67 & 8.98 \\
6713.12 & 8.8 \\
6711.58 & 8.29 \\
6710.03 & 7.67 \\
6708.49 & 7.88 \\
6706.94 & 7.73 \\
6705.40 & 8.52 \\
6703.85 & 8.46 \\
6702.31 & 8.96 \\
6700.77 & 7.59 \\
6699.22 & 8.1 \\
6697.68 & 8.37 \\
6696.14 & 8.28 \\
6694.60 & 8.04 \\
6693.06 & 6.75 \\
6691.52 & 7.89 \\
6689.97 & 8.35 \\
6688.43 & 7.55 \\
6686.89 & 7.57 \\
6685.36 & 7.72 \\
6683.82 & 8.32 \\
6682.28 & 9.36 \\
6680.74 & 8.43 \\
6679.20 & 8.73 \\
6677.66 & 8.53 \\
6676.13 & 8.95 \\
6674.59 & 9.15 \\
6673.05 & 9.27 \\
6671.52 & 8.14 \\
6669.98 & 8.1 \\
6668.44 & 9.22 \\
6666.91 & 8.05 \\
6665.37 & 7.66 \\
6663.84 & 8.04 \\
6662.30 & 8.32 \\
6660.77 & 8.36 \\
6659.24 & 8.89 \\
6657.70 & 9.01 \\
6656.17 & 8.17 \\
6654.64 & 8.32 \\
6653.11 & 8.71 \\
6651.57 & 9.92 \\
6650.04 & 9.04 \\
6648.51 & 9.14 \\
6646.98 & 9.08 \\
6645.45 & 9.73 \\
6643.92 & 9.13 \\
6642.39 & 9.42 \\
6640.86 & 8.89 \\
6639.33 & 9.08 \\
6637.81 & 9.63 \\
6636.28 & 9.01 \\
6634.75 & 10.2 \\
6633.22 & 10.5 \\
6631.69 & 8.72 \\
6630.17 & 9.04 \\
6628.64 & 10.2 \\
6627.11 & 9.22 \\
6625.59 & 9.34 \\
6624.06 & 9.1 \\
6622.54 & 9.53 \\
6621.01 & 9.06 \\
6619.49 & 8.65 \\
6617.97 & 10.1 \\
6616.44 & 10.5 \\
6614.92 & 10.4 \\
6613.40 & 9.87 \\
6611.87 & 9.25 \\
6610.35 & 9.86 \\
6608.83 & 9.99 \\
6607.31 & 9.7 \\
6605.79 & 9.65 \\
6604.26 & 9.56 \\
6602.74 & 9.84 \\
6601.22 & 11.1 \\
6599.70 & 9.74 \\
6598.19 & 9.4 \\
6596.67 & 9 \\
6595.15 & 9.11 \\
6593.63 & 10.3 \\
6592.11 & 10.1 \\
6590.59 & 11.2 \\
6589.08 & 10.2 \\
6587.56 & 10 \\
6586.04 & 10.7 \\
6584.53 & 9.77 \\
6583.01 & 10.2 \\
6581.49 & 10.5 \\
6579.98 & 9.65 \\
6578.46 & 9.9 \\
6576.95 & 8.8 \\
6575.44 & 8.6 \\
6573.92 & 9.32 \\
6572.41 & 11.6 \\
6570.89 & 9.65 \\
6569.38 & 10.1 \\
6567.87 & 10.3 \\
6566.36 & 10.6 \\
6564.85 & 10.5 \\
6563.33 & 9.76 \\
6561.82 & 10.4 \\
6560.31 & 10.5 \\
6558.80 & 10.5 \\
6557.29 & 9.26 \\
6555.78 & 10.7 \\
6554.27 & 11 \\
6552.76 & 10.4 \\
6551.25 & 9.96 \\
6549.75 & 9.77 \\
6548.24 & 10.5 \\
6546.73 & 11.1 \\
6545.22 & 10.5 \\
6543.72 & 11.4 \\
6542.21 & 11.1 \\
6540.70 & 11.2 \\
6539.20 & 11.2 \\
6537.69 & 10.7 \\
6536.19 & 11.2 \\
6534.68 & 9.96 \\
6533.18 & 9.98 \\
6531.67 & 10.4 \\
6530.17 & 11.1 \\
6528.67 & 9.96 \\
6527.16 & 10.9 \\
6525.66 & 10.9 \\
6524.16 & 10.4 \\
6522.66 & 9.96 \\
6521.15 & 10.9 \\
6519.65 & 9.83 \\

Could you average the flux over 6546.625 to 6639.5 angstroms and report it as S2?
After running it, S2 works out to 9.9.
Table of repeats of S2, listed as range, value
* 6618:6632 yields 9.27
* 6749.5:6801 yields 7.57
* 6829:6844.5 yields 7.71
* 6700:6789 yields 7.78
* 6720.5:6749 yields 7.57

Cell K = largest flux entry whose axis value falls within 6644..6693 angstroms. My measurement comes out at 9.92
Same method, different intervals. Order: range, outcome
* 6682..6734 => 9.36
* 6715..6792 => 9.08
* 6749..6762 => 8.56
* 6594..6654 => 11.1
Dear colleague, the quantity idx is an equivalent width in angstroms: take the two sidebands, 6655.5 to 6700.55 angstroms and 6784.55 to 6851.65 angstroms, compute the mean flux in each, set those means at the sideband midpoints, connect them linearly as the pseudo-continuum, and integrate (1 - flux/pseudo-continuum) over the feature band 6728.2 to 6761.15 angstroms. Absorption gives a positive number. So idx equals 0.9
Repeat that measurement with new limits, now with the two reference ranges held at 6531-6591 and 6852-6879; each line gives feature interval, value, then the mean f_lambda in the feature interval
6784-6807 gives 1.9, 7.26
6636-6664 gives 1.4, 8.96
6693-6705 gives 1.0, 8.16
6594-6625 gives 0.5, 9.68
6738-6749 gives 0.9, 7.8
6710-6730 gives 2.4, 7.65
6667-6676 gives 0.5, 8.73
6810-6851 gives -0.5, 7.67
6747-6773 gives 1.8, 7.72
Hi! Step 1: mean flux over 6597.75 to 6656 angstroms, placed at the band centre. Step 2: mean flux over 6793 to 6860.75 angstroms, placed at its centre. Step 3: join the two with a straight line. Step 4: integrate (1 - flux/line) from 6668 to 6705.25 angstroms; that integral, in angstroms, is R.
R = 2.5 angstroms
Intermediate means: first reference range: 9.5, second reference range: 7.51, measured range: 8.32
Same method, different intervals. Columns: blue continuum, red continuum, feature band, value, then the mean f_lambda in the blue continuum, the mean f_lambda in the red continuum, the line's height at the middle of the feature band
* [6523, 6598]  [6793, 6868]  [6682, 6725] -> 4.1 angstroms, 10.3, 7.44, 8.78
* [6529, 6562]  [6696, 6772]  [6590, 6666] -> -0.2 angstroms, 10.6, 7.81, 9.37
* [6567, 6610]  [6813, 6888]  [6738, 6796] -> 4.5 angstroms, 9.93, 7.55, 8.31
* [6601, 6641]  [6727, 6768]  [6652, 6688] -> 1.6 angstroms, 9.62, 7.69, 8.87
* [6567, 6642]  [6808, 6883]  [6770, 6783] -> 0.6 angstroms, 9.76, 7.53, 8.17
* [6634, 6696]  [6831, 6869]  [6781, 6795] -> 1.0 angstroms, 8.64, 7.5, 7.88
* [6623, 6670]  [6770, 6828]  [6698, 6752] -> 2.9 angstroms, 9.02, 7.48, 8.23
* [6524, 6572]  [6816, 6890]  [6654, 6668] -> 1.6 angstroms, 10.5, 7.53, 9.4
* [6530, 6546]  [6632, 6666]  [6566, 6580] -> 0.5 angstroms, 10.8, 9.01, 10.2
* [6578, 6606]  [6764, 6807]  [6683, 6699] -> 1.6 angstroms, 10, 7.57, 8.76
